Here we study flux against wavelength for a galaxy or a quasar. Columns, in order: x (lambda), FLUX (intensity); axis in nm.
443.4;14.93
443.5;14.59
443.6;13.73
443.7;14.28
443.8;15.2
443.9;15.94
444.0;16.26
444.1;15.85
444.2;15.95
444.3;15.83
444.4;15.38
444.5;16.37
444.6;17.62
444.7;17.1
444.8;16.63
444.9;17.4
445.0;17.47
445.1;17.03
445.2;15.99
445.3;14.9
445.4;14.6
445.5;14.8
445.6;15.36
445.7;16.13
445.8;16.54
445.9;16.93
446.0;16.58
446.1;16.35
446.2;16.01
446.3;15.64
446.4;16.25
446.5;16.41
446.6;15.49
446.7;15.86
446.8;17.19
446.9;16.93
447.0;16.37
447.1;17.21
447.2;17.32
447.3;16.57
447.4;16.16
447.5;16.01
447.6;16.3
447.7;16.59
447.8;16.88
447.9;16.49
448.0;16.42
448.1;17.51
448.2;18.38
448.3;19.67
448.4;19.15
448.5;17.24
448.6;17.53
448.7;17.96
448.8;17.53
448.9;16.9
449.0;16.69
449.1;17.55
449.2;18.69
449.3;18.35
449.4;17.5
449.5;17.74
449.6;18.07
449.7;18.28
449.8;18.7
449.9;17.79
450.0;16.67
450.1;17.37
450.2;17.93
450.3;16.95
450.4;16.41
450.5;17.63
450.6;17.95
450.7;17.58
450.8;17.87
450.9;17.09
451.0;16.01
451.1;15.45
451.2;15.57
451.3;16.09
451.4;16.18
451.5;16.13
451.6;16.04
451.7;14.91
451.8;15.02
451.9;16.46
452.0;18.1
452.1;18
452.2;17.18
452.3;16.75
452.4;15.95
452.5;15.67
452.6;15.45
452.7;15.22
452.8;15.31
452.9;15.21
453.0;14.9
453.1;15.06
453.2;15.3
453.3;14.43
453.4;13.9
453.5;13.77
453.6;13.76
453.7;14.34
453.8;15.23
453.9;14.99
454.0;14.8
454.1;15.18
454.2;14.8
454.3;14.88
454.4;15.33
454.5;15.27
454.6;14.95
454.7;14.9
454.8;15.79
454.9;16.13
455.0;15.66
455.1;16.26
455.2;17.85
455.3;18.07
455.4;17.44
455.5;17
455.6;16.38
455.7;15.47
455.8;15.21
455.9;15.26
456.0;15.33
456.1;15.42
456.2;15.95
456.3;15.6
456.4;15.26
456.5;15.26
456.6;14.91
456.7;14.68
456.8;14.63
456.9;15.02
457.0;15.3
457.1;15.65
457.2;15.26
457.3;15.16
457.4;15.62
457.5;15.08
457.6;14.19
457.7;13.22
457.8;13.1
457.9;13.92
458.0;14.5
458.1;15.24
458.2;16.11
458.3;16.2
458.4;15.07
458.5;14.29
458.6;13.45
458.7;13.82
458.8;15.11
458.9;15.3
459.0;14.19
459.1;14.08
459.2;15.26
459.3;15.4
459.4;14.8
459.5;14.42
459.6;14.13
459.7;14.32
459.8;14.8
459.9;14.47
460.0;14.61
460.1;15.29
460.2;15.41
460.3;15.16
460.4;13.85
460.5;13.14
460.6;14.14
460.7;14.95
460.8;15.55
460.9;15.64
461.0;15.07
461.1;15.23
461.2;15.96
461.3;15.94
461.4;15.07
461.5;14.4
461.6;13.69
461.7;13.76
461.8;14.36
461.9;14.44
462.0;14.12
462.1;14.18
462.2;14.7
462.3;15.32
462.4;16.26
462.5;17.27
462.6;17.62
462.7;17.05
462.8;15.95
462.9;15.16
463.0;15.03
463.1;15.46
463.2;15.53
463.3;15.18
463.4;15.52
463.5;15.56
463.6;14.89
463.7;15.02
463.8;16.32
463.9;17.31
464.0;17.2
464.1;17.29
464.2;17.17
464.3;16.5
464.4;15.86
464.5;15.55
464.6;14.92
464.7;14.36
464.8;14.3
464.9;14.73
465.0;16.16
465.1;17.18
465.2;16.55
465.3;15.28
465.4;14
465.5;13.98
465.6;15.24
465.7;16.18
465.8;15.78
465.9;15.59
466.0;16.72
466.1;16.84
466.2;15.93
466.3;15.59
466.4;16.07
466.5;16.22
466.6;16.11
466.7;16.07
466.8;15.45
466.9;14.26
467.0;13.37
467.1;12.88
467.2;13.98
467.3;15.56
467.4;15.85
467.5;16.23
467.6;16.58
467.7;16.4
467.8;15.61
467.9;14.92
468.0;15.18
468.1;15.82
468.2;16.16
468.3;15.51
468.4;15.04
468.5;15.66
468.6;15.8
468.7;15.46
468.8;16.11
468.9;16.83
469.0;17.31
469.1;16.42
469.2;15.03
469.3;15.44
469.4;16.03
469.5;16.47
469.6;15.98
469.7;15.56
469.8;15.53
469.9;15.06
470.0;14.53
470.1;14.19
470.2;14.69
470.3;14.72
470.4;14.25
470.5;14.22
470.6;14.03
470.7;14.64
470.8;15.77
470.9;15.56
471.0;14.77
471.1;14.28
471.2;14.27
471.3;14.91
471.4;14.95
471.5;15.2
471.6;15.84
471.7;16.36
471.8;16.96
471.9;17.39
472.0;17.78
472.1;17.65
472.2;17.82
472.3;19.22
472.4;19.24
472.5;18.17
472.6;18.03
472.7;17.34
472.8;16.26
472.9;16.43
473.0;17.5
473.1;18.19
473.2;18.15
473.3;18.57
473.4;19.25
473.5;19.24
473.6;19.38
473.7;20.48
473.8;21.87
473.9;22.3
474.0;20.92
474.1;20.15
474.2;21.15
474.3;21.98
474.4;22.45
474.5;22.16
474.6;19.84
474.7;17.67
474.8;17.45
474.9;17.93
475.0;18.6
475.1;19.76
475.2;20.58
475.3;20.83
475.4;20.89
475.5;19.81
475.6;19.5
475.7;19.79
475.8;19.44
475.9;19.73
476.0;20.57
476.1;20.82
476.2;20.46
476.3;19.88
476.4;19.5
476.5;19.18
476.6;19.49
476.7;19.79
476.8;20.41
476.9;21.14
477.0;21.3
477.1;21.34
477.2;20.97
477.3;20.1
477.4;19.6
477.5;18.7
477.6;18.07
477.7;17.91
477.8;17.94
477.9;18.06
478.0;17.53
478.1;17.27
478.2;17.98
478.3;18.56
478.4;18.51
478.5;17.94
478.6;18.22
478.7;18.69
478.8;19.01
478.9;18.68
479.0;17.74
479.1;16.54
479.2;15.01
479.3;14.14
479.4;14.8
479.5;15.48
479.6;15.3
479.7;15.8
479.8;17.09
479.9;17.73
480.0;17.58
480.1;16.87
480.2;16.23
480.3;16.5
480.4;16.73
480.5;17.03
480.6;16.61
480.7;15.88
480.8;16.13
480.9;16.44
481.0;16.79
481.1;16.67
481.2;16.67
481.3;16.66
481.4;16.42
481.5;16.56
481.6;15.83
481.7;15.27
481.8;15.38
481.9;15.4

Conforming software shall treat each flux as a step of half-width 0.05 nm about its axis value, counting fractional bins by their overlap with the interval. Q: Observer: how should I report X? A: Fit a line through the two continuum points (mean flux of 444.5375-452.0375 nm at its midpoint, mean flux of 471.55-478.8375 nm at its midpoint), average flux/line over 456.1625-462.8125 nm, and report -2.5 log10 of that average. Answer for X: 0.19 mag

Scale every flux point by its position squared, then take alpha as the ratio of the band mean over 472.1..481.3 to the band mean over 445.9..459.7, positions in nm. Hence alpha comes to 1.29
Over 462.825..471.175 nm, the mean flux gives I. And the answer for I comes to 15.5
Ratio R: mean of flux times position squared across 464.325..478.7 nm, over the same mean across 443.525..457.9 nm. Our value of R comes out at 1.2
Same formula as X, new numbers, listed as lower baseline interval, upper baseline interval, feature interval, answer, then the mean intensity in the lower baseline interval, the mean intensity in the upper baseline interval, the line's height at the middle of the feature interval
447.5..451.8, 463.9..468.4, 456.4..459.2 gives 0.11 mag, 17.2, 15.6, 16.4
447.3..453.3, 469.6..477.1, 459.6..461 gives 0.18 mag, 16.8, 18.2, 17.4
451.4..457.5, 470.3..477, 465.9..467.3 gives 0.13 mag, 15.5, 18.5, 17.4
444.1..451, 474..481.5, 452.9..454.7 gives 0.17 mag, 16.9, 18.5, 17.2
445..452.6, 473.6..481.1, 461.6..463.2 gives 0.16 mag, 16.8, 18.7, 17.7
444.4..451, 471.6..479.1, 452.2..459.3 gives 0.16 mag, 17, 19.1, 17.6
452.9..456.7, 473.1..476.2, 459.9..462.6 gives 0.13 mag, 15.4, 20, 16.9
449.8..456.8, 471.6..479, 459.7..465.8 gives 0.13 mag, 15.9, 19.2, 17.3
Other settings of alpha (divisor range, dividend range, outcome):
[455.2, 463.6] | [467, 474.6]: 1.17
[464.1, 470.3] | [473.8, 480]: 1.27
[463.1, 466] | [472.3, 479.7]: 1.27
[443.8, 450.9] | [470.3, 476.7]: 1.22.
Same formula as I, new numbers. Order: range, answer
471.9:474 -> 18.7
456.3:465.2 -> 15.1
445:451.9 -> 16.8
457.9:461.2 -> 14.8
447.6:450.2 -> 17.6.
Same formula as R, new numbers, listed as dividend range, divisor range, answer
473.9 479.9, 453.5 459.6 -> 1.37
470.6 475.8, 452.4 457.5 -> 1.29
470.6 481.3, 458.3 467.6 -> 1.26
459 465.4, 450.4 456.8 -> 1.01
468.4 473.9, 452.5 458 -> 1.16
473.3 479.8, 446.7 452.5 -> 1.26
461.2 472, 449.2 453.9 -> 1.01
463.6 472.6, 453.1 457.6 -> 1.08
